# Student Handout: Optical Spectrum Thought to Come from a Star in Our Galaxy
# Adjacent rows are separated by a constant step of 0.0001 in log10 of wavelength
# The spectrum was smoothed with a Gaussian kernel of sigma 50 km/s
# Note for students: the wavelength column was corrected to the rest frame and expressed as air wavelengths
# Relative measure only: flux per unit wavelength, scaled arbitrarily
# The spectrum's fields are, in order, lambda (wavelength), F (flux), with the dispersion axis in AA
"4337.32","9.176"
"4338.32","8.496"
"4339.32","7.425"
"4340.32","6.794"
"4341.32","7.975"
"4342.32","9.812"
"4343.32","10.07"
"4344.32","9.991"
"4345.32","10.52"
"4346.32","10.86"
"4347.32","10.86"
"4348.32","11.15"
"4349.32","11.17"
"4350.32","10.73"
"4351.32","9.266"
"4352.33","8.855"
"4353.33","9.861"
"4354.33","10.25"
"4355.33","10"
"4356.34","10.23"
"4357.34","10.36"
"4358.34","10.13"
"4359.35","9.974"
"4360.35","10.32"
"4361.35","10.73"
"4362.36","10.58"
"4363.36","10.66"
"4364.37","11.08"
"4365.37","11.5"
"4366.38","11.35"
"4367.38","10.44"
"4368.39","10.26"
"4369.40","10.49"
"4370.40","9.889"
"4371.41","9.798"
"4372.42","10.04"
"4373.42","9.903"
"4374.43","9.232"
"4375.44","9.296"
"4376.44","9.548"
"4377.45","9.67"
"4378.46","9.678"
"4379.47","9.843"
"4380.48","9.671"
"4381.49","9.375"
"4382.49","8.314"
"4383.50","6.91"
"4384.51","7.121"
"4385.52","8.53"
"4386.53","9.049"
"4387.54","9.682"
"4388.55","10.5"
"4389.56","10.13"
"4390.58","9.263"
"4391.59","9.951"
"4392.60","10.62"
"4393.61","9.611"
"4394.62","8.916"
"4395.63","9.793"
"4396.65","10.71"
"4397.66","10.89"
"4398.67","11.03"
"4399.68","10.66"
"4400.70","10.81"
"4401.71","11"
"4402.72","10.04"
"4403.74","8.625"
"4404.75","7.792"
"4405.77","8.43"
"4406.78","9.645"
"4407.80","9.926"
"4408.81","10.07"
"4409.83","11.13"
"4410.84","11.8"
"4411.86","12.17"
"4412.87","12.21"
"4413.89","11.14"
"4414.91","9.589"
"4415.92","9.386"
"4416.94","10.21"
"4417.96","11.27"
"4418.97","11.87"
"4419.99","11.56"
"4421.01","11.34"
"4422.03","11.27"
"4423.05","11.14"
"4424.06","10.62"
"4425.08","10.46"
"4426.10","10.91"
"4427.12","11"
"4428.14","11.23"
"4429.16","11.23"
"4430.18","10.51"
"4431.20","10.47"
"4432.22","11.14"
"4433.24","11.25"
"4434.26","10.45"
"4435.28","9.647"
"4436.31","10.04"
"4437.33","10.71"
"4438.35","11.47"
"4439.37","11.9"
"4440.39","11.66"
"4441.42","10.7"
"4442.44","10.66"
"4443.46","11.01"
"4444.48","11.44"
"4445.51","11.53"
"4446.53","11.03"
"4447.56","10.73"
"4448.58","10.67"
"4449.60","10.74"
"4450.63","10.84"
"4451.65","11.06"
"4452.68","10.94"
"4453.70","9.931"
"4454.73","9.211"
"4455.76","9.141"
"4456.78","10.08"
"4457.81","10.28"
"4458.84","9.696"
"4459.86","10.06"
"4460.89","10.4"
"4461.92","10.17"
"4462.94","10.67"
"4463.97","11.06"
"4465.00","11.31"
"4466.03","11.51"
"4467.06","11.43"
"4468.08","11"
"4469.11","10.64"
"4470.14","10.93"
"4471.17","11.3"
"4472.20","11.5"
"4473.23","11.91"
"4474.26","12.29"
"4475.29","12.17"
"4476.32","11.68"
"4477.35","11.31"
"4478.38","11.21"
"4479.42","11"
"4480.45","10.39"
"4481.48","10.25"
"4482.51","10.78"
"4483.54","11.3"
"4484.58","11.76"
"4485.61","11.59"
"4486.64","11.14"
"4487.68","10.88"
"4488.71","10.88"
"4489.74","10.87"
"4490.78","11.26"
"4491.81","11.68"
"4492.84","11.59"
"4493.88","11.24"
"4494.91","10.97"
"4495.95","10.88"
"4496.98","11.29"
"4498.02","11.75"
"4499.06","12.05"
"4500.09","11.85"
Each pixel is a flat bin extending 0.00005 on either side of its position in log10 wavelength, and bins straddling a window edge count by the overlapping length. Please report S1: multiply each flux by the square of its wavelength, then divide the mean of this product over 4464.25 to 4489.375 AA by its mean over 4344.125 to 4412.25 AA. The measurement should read 1.18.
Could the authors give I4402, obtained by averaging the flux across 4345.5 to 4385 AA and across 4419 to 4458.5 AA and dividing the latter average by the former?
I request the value 1.08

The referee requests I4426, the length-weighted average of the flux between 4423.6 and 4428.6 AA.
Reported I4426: 10.8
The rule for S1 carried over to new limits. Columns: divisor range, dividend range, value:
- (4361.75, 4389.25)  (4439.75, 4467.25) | 1.14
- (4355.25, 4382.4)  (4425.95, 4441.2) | 1.11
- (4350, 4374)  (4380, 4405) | 0.95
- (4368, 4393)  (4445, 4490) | 1.20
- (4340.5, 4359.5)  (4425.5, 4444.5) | 1.13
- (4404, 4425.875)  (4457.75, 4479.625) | 1.07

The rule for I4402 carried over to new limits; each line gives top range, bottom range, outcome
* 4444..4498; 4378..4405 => 1.14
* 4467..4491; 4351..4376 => 1.10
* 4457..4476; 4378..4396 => 1.19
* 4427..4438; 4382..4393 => 1.18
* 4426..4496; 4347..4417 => 1.09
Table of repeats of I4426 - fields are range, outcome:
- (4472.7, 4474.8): 12.1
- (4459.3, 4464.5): 10.5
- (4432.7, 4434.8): 10.9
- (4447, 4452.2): 10.8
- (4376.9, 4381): 9.69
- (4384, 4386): 7.81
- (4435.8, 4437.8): 10.4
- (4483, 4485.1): 11.5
